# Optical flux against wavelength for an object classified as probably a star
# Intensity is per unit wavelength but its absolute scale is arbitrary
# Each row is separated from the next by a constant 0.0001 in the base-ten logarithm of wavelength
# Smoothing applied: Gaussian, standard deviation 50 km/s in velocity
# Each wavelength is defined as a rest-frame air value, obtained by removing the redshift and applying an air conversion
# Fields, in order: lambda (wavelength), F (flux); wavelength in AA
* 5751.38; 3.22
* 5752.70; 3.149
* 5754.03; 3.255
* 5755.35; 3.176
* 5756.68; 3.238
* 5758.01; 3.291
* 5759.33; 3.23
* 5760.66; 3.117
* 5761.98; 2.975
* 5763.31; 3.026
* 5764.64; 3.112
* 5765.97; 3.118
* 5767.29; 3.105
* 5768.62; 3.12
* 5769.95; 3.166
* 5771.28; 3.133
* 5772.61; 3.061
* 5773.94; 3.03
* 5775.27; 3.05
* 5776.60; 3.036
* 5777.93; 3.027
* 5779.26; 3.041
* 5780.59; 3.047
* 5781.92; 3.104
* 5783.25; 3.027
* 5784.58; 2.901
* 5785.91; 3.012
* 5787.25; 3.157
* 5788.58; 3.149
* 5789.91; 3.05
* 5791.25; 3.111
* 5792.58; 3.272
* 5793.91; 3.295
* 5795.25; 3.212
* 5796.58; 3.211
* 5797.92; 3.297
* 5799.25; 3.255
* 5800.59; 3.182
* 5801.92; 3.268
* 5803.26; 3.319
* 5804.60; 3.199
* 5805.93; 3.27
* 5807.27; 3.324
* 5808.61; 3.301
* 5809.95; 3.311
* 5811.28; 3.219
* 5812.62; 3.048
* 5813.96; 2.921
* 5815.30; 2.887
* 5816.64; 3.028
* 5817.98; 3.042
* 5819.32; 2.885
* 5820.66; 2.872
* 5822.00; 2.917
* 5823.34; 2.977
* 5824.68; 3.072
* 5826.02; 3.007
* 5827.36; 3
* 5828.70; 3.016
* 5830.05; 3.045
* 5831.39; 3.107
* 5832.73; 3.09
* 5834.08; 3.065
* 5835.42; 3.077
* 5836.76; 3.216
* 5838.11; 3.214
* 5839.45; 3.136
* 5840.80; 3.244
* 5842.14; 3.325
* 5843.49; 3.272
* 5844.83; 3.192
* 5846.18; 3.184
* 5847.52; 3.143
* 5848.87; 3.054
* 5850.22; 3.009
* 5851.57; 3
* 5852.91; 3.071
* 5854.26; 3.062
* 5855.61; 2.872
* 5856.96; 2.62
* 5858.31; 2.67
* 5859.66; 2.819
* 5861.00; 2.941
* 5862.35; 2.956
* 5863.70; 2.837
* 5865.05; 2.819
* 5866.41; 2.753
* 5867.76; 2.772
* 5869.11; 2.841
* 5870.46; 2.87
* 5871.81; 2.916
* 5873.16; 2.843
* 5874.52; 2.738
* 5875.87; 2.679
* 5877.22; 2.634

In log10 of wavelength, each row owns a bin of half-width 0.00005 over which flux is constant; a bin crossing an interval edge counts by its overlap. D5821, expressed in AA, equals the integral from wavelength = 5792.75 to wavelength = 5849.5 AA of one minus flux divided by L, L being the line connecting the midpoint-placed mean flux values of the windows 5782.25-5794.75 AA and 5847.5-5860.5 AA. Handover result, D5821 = -2.29 AA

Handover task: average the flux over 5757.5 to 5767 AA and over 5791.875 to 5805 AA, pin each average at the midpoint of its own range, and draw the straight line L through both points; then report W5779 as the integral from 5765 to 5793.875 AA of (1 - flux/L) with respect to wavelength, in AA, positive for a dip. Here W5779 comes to 0.9 AA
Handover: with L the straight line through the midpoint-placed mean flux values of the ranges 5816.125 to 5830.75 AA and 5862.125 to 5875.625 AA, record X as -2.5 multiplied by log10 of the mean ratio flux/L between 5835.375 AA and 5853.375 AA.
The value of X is -0.087 mag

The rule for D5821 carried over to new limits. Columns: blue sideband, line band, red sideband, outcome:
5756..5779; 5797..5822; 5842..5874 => -0.90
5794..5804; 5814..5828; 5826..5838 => 0.75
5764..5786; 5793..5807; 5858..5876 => -1.18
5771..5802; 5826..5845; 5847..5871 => -1.09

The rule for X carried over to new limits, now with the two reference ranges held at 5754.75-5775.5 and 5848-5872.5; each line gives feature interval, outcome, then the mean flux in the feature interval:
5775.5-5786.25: 0.019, 3.03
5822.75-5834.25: -0.028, 3.04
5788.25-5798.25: -0.051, 3.2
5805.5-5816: -0.052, 3.16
